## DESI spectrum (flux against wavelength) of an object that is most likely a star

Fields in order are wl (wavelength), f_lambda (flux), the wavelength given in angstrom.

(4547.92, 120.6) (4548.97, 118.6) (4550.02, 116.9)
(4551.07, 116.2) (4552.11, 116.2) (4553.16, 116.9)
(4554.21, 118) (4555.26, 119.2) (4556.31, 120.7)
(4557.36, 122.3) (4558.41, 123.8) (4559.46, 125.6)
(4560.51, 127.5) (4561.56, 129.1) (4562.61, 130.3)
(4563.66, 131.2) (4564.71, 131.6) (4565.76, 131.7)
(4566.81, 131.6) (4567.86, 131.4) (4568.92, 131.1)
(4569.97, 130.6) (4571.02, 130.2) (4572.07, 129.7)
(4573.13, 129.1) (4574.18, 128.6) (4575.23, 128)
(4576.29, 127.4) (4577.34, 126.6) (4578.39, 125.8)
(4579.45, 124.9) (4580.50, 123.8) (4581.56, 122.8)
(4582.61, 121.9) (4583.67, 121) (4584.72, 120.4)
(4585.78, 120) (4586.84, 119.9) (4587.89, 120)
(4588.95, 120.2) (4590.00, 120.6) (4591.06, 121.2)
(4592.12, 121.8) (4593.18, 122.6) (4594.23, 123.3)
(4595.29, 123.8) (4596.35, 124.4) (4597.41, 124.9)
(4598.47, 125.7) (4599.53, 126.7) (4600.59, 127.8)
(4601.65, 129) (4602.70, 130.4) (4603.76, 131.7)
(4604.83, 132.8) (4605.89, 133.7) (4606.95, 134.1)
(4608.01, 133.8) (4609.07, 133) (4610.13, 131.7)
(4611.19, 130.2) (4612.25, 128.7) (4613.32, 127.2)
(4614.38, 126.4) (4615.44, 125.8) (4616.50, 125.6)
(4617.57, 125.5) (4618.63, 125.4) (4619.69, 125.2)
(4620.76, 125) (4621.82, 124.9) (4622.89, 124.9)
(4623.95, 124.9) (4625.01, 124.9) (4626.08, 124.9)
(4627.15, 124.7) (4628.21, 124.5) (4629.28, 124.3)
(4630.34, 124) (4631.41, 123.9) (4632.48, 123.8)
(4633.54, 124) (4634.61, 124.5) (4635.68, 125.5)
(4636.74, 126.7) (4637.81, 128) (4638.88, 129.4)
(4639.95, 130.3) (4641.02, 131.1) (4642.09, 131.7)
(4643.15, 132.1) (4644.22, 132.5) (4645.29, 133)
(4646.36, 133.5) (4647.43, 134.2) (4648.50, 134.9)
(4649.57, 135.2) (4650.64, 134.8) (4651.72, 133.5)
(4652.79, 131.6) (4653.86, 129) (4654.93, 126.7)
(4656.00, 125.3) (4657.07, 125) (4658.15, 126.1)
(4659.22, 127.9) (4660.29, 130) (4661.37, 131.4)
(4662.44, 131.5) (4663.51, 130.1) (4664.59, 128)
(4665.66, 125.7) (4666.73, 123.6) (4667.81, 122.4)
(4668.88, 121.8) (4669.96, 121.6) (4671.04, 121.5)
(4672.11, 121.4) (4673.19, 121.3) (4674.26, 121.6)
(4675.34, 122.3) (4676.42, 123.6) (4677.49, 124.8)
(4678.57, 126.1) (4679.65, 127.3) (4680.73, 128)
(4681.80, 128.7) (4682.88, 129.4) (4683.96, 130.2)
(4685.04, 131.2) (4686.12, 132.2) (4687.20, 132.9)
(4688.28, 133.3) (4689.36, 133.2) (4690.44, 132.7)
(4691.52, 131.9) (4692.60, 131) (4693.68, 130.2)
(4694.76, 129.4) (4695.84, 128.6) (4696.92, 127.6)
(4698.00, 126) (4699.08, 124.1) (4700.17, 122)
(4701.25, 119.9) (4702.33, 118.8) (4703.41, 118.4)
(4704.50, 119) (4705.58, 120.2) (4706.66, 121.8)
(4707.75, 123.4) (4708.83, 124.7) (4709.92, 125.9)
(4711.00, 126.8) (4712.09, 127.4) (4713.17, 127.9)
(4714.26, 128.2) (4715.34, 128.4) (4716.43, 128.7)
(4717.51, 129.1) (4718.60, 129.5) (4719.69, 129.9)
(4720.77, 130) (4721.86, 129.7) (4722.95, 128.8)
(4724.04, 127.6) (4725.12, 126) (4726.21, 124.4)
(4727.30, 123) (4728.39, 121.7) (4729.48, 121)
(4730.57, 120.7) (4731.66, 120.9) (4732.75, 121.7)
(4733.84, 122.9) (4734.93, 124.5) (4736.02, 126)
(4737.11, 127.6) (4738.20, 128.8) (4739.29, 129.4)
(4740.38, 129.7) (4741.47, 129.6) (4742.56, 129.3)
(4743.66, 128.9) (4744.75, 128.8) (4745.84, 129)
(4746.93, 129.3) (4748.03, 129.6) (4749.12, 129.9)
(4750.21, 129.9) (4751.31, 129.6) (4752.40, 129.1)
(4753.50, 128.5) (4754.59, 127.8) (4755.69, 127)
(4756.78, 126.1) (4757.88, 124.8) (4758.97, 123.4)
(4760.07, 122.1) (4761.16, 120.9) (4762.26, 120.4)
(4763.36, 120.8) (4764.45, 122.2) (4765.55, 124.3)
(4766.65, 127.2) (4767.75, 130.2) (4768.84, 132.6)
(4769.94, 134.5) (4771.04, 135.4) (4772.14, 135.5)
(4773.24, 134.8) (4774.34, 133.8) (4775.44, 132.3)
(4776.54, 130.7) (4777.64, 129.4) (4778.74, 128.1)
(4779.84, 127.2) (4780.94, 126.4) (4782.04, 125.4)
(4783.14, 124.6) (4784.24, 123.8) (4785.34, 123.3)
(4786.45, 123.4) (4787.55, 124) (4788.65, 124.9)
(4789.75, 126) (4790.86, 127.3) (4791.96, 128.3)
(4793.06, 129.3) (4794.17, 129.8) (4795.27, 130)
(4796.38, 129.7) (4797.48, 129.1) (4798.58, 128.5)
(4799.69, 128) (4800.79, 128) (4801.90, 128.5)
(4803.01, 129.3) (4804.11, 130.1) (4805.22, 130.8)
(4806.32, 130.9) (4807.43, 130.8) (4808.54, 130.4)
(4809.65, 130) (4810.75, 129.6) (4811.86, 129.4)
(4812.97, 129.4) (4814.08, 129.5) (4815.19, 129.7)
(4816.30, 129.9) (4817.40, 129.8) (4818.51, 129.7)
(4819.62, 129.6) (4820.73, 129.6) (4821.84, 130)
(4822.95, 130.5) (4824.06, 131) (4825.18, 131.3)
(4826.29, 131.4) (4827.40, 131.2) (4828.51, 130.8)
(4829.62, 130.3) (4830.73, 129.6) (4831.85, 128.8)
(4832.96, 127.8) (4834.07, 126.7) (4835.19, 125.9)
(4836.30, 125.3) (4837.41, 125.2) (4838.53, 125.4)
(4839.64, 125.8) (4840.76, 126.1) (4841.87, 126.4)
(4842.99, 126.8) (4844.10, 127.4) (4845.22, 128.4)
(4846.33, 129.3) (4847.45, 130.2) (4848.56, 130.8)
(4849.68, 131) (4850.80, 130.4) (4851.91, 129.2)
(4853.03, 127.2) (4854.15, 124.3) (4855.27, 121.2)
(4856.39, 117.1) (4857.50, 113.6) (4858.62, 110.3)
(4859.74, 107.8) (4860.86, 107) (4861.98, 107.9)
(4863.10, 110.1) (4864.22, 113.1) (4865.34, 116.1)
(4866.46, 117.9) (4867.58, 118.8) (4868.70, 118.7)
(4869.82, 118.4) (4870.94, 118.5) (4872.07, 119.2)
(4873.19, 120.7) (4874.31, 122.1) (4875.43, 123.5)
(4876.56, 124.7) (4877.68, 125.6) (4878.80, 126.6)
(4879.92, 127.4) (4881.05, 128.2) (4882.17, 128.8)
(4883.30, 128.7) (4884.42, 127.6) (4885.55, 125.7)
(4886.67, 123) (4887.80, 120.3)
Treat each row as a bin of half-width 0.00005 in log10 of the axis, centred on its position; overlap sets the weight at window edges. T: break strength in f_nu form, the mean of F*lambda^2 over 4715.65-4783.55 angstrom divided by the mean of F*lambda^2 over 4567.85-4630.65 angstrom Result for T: 1.1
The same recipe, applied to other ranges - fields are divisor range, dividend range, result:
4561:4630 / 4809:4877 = 1.09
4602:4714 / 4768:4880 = 1.06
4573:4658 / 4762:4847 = 1.10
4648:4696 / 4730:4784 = 1.03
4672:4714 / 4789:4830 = 1.08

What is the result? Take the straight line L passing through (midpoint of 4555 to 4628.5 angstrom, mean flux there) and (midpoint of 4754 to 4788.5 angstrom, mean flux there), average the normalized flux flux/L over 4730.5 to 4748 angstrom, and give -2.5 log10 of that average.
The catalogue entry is 0.00 mag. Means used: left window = 126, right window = 127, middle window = 127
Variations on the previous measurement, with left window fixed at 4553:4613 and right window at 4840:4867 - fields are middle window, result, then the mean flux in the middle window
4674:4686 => -0.020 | 127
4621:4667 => -0.026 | 128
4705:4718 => -0.018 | 126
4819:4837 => -0.066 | 129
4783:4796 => -0.033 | 126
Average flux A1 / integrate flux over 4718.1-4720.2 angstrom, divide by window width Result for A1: 129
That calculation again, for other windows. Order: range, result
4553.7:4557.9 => 120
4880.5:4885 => 128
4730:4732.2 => 121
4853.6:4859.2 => 117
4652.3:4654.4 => 130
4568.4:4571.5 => 131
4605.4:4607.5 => 134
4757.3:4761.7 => 123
